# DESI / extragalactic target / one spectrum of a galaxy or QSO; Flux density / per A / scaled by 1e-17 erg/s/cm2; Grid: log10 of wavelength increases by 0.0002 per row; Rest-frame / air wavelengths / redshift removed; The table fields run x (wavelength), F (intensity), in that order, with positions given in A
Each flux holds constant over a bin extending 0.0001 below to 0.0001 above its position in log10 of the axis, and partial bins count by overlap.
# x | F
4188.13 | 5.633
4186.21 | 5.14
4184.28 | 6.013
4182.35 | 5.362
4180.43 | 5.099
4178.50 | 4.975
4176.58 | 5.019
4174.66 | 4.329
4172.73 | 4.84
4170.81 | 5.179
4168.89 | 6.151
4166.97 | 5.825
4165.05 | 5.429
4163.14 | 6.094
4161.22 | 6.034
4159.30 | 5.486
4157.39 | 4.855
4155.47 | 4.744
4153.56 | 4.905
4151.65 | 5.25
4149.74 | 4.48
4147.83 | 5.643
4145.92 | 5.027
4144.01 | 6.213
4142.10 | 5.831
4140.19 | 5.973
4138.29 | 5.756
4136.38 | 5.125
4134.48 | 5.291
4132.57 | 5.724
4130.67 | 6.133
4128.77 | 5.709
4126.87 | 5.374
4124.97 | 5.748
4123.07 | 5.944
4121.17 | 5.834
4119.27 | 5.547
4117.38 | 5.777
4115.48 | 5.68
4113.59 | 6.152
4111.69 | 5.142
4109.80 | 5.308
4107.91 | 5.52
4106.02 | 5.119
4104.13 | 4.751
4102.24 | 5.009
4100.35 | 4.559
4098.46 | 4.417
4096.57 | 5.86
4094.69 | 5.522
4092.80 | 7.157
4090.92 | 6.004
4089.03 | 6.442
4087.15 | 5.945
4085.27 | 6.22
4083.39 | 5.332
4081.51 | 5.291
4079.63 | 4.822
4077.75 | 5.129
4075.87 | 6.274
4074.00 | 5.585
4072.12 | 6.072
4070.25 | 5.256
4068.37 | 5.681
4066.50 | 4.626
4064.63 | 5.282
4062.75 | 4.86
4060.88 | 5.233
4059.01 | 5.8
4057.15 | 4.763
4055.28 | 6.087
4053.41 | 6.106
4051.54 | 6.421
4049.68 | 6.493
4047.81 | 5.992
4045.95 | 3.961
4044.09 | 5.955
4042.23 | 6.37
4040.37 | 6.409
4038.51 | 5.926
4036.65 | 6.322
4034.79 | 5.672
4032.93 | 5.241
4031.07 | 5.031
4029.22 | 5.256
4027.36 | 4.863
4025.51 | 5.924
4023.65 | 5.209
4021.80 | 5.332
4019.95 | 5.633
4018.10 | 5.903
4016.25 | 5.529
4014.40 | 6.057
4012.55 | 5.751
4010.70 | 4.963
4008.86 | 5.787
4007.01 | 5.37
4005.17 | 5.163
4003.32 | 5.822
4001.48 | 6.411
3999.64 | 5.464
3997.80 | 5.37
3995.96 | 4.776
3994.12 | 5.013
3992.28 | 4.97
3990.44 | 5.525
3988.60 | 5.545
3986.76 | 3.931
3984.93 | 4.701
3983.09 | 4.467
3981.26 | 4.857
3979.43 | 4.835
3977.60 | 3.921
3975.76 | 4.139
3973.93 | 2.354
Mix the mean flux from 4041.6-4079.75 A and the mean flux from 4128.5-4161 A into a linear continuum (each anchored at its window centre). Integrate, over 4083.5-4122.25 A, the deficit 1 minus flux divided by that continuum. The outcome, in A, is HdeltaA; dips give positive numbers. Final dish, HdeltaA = -0.7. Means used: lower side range 5.57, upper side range 5.43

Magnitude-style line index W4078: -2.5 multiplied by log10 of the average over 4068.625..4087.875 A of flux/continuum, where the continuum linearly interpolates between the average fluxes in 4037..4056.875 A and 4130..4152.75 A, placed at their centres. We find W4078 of 0.04 mag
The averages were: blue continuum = 5.94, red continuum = 5.53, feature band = 5.59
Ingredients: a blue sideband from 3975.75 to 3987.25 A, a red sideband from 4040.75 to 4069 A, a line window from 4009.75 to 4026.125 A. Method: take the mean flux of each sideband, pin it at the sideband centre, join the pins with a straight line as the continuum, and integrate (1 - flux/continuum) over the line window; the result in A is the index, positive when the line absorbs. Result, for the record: -1.9 A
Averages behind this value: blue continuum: 4.45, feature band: 5.58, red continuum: 5.59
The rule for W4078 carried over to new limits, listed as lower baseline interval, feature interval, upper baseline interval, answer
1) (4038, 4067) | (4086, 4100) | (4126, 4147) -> -0.04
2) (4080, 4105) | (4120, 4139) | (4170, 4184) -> -0.07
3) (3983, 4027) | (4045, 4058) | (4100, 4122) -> -0.06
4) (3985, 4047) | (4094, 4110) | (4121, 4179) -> 0.07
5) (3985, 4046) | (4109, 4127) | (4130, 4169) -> -0.03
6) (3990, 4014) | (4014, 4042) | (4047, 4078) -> -0.02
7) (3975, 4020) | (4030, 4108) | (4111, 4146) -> -0.02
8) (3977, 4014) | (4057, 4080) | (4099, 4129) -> -0.01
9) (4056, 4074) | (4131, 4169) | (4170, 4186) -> -0.07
